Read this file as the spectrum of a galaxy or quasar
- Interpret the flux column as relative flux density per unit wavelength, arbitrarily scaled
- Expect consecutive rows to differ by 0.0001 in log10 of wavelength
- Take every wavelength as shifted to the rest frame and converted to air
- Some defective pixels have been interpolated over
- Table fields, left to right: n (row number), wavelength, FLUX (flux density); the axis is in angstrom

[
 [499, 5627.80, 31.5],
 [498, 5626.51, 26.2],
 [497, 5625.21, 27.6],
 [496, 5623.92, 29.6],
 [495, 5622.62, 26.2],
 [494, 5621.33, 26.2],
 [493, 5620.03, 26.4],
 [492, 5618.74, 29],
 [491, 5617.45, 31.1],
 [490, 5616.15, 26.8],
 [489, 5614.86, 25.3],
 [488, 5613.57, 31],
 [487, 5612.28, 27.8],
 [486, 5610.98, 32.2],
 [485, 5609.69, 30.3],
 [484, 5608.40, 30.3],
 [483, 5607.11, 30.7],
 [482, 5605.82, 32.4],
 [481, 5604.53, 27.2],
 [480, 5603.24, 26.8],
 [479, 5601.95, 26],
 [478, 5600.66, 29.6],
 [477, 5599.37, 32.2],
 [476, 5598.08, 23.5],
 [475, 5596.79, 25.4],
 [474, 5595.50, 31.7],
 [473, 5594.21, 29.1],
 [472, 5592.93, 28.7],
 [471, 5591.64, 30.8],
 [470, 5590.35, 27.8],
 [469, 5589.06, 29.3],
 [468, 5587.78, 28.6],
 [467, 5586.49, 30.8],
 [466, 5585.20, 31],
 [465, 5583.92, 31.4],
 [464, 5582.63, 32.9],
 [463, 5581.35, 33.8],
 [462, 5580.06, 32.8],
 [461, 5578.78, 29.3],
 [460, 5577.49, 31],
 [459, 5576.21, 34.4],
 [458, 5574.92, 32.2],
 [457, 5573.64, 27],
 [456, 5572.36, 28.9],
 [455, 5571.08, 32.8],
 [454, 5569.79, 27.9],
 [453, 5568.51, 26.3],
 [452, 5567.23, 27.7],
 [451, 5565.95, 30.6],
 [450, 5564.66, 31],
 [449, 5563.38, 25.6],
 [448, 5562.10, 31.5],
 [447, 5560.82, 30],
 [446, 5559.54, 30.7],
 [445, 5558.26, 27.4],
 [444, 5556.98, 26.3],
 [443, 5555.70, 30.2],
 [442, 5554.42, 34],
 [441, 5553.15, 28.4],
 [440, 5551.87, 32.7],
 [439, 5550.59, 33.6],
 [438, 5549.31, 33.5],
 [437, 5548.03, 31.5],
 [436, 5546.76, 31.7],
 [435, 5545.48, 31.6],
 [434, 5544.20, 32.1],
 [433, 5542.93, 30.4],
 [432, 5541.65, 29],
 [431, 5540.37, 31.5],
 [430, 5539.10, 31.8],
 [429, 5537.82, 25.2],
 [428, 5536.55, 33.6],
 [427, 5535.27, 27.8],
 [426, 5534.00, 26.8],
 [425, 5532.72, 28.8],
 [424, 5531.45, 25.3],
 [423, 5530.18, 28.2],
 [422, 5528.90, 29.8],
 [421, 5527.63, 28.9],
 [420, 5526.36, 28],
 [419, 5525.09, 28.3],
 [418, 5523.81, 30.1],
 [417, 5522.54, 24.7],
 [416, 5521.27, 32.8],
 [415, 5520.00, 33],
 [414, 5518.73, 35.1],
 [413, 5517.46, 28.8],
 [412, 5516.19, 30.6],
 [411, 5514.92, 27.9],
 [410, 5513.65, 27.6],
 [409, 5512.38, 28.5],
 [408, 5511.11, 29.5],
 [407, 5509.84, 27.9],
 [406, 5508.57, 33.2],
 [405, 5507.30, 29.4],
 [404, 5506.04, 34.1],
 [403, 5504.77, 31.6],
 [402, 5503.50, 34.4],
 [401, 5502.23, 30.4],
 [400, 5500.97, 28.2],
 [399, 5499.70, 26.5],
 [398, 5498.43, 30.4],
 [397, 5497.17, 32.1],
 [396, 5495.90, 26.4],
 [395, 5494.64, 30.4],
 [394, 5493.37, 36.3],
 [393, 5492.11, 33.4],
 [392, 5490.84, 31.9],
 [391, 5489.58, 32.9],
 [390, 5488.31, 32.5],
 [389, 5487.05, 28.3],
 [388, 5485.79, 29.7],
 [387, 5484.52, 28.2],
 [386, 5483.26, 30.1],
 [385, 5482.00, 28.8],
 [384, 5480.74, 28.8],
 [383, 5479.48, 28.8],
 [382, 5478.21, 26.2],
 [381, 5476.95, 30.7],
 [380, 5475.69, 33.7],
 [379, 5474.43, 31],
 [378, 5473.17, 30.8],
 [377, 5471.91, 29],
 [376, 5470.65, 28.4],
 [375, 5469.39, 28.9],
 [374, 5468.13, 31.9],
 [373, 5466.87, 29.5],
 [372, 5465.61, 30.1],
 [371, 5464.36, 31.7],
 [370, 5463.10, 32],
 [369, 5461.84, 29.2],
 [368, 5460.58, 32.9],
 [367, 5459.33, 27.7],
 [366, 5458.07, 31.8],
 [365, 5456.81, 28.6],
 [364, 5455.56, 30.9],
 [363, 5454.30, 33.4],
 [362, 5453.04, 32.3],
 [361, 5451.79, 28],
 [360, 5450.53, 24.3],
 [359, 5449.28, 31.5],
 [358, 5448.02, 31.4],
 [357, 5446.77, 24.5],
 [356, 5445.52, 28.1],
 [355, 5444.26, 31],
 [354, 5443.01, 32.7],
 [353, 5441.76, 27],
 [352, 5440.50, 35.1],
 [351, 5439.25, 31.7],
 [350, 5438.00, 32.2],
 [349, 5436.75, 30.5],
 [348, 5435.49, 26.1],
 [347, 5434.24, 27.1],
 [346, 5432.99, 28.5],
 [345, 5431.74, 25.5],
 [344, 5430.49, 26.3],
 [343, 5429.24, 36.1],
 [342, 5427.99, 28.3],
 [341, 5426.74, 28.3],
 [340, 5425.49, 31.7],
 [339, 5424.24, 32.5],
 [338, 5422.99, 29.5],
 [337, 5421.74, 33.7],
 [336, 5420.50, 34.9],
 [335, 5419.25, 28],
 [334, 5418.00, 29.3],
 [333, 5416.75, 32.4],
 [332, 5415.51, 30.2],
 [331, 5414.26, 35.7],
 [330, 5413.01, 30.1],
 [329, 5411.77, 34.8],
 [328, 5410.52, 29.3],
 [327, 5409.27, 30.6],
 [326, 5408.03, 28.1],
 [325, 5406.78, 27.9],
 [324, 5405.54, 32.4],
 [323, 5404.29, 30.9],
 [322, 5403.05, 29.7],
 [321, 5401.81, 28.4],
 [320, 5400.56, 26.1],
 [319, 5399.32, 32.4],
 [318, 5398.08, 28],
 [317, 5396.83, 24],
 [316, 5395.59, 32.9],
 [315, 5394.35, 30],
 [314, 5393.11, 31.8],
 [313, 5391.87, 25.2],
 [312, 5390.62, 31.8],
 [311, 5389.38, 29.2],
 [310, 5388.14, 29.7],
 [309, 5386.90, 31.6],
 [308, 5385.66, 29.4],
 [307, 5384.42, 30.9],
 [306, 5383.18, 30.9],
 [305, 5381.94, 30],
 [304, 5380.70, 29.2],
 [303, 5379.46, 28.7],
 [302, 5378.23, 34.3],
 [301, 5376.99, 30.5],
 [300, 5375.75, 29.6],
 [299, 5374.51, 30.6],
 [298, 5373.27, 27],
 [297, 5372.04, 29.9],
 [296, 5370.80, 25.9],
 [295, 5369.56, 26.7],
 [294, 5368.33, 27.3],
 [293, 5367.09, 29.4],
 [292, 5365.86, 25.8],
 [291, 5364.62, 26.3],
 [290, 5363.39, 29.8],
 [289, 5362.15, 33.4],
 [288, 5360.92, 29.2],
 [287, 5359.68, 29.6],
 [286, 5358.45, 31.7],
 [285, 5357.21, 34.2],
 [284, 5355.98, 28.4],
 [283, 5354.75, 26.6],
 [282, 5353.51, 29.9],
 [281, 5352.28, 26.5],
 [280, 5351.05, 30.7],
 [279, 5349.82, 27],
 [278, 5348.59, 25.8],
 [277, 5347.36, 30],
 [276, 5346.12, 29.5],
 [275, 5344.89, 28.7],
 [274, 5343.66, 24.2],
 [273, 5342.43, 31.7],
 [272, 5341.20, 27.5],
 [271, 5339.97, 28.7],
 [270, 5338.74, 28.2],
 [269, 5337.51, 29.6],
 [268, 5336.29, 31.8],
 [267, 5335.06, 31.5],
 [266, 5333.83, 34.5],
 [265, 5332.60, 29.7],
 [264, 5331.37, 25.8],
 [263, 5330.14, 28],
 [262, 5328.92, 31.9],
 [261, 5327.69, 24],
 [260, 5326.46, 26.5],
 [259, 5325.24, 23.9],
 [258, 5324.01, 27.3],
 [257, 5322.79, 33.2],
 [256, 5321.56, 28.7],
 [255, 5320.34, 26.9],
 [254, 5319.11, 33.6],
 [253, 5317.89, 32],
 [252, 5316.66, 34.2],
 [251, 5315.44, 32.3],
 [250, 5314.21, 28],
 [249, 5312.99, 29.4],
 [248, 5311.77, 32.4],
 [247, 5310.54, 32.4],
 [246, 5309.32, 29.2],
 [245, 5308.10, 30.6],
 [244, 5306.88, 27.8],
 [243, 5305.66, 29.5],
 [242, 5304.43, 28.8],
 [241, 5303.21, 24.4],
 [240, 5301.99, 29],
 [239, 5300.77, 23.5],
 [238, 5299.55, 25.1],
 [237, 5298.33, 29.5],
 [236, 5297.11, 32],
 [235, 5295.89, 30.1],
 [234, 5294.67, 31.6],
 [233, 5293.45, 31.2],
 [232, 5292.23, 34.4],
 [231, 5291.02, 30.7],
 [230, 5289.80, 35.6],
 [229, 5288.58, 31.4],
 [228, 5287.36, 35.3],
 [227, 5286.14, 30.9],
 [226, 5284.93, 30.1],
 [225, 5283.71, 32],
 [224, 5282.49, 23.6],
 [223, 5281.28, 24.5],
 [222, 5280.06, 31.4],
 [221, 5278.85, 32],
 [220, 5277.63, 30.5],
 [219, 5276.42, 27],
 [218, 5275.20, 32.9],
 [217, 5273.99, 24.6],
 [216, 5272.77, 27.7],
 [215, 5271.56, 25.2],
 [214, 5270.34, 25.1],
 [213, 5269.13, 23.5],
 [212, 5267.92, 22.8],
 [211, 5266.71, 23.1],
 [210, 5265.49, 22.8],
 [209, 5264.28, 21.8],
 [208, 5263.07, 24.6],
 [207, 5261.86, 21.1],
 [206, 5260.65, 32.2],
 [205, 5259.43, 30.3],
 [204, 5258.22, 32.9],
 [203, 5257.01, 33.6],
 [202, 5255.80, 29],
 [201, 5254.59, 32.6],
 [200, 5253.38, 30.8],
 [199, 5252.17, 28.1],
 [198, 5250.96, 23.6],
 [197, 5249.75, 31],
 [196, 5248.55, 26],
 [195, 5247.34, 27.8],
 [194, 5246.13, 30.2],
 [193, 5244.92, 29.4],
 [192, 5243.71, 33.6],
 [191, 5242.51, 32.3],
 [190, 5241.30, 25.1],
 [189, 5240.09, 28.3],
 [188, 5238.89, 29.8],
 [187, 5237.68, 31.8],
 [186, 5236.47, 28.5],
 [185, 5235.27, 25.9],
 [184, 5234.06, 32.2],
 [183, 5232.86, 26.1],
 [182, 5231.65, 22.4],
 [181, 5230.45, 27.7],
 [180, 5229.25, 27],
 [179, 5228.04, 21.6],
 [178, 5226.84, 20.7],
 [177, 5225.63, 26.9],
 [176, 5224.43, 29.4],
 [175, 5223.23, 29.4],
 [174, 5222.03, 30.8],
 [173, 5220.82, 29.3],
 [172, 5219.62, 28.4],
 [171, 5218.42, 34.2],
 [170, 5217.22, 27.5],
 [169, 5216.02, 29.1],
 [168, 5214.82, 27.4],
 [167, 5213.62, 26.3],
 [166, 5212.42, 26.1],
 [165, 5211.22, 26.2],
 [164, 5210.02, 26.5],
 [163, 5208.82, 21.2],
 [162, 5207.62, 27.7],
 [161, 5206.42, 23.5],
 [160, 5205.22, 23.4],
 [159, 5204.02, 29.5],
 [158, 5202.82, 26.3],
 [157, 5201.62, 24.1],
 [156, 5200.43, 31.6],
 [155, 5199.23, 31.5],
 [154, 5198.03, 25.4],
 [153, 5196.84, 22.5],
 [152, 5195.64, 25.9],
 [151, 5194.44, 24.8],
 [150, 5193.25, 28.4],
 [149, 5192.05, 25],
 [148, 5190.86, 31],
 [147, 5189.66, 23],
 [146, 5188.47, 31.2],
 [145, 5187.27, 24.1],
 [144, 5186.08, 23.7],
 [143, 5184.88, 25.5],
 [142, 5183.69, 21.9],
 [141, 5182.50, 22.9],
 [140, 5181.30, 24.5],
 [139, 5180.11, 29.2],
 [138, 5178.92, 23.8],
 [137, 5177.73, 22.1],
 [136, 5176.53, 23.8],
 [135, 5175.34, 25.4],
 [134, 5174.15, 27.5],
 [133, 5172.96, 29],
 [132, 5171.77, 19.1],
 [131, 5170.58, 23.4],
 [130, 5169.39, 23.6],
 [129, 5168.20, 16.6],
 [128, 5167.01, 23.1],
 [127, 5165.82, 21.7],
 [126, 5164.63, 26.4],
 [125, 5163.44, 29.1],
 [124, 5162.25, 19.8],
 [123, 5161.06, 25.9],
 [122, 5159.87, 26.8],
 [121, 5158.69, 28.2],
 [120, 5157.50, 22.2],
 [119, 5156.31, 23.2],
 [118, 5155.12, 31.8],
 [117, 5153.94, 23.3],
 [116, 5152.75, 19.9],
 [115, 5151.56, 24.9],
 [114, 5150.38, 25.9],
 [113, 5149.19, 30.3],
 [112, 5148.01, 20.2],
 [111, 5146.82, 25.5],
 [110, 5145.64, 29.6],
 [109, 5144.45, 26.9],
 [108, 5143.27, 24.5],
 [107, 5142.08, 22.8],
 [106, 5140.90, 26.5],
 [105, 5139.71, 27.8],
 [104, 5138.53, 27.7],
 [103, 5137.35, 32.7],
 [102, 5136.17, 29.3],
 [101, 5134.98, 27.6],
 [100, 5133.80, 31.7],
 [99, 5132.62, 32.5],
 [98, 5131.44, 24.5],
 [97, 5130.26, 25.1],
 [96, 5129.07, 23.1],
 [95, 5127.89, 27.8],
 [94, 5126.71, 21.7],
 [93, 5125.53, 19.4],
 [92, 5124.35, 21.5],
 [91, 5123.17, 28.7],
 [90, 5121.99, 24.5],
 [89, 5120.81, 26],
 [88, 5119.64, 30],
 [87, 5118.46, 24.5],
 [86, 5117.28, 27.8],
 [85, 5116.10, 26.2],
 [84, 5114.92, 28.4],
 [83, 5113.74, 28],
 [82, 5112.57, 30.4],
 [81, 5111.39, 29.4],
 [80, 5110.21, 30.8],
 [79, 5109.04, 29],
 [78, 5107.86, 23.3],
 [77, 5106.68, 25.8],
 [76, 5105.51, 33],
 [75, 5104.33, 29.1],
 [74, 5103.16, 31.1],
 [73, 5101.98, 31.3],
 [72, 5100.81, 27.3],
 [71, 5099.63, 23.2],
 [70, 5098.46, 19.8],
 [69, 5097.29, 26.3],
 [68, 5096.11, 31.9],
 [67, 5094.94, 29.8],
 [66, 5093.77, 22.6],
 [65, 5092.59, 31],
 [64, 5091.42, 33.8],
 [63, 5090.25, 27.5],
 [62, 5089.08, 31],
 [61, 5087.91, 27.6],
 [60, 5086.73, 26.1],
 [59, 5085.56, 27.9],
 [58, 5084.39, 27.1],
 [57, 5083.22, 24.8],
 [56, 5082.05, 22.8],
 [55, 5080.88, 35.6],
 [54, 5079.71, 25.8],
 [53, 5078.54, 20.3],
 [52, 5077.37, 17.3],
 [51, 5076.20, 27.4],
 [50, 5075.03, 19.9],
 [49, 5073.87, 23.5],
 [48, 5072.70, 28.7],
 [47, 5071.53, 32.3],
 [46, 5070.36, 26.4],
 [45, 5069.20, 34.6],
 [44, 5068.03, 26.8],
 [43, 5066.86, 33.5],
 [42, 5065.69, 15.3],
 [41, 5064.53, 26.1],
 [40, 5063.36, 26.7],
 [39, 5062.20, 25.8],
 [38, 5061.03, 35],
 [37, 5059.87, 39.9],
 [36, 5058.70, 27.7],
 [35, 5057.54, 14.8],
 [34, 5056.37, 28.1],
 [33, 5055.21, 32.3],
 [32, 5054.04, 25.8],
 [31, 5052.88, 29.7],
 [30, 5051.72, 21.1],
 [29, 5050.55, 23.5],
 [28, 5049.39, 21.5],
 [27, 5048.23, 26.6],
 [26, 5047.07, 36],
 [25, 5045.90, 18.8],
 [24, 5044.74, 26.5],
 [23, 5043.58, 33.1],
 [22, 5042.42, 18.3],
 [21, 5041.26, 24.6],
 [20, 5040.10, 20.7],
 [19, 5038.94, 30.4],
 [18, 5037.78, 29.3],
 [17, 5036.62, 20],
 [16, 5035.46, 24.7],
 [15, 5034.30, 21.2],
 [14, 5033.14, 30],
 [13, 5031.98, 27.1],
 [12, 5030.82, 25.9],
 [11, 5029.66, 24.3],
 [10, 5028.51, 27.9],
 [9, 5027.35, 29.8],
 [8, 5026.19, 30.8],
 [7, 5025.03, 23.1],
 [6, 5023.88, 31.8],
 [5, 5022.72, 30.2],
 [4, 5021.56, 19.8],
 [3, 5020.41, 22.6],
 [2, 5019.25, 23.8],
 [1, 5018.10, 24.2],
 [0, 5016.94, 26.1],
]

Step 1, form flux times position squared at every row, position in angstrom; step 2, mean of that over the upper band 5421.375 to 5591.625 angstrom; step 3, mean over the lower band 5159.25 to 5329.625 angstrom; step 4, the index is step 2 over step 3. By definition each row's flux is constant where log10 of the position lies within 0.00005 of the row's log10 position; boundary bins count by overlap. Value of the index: 1.20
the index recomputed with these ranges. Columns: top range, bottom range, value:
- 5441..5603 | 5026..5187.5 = 1.34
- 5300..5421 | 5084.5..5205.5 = 1.22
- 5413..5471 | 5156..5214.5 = 1.32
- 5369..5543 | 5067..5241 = 1.27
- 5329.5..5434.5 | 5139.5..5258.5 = 1.20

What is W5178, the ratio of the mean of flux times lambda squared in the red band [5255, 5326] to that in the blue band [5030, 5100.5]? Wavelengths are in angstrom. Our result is 1.2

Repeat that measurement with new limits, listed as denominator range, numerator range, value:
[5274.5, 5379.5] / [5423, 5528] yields 1.08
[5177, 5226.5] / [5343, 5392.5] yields 1.17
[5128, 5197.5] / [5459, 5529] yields 1.34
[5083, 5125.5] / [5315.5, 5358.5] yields 1.16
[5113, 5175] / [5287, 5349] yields 1.23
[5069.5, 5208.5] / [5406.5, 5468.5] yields 1.29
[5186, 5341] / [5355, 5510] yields 1.13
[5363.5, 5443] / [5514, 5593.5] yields 1.06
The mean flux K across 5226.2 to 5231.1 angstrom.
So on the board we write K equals 24.2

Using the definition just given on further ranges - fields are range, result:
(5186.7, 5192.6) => 26.9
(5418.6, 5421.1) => 31.3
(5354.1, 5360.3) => 30.1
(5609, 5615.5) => 29.3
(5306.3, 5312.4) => 30.5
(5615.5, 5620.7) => 28.3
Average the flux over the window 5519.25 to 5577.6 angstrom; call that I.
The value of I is 29.9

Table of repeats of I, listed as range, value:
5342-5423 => 29.7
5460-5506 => 30.5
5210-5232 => 27.3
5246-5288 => 28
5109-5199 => 25.8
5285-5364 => 29.7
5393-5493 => 30.2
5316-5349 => 29.2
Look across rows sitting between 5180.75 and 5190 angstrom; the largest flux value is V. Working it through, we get 31.2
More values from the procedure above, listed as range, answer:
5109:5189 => 32.7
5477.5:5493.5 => 36.3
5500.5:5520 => 35.1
